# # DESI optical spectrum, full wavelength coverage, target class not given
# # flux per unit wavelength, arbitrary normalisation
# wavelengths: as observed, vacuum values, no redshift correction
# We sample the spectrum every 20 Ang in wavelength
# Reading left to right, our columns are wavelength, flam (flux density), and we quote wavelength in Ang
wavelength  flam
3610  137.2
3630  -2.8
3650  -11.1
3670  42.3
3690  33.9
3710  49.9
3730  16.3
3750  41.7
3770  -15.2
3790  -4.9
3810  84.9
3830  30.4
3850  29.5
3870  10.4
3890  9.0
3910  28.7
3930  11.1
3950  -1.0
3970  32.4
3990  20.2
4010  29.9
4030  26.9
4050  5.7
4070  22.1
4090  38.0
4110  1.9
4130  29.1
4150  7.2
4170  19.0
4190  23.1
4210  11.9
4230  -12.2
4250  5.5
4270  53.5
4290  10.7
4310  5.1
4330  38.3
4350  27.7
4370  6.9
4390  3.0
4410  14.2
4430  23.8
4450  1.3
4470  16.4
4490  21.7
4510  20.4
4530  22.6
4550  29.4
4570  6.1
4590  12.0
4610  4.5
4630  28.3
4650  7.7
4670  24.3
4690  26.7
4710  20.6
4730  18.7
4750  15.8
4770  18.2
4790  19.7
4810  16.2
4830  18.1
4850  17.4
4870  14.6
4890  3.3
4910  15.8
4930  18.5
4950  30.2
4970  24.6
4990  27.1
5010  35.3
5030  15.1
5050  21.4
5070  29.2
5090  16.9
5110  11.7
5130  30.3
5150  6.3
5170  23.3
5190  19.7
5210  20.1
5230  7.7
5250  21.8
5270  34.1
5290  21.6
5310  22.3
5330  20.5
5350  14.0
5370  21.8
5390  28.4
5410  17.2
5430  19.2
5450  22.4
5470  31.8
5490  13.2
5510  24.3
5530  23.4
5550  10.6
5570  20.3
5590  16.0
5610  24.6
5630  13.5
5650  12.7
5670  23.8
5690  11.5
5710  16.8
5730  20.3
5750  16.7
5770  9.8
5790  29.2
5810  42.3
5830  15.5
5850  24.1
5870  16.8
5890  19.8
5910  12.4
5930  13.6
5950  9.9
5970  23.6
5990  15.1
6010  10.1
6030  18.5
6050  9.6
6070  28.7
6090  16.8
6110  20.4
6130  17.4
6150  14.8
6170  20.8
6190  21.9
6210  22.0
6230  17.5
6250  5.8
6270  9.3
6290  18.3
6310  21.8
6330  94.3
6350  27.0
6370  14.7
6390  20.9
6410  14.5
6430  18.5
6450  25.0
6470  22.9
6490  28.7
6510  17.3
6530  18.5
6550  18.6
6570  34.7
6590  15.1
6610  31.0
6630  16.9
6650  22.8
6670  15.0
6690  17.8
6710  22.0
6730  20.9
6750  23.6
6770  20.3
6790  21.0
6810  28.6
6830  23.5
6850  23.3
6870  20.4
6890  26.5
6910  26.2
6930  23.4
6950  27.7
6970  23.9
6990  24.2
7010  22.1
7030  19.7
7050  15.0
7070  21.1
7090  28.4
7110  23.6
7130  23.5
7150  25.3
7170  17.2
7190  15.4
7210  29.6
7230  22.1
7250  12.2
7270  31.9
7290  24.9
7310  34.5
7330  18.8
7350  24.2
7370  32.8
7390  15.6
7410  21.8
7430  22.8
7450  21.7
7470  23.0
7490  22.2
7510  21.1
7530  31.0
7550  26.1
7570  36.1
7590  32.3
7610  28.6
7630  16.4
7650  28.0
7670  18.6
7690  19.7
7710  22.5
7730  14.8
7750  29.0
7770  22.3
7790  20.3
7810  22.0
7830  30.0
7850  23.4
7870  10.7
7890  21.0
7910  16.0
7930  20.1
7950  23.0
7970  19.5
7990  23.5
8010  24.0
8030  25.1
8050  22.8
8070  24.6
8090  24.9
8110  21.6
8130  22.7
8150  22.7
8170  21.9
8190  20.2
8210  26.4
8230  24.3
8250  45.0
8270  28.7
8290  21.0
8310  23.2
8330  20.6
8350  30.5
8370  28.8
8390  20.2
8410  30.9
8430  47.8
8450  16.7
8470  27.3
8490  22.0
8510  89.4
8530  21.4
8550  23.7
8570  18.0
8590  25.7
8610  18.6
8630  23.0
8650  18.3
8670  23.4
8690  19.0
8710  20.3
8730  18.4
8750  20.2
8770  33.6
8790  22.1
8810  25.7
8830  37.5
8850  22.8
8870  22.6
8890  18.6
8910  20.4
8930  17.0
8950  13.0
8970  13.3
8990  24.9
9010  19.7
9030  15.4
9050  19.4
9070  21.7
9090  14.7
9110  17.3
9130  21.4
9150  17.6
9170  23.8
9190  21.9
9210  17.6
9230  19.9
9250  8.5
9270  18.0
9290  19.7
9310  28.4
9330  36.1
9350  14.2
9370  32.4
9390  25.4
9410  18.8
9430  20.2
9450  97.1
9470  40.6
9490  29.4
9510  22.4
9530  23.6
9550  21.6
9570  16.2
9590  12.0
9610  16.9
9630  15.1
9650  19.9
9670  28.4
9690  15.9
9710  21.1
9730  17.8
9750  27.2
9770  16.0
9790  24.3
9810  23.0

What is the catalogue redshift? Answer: 0.70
